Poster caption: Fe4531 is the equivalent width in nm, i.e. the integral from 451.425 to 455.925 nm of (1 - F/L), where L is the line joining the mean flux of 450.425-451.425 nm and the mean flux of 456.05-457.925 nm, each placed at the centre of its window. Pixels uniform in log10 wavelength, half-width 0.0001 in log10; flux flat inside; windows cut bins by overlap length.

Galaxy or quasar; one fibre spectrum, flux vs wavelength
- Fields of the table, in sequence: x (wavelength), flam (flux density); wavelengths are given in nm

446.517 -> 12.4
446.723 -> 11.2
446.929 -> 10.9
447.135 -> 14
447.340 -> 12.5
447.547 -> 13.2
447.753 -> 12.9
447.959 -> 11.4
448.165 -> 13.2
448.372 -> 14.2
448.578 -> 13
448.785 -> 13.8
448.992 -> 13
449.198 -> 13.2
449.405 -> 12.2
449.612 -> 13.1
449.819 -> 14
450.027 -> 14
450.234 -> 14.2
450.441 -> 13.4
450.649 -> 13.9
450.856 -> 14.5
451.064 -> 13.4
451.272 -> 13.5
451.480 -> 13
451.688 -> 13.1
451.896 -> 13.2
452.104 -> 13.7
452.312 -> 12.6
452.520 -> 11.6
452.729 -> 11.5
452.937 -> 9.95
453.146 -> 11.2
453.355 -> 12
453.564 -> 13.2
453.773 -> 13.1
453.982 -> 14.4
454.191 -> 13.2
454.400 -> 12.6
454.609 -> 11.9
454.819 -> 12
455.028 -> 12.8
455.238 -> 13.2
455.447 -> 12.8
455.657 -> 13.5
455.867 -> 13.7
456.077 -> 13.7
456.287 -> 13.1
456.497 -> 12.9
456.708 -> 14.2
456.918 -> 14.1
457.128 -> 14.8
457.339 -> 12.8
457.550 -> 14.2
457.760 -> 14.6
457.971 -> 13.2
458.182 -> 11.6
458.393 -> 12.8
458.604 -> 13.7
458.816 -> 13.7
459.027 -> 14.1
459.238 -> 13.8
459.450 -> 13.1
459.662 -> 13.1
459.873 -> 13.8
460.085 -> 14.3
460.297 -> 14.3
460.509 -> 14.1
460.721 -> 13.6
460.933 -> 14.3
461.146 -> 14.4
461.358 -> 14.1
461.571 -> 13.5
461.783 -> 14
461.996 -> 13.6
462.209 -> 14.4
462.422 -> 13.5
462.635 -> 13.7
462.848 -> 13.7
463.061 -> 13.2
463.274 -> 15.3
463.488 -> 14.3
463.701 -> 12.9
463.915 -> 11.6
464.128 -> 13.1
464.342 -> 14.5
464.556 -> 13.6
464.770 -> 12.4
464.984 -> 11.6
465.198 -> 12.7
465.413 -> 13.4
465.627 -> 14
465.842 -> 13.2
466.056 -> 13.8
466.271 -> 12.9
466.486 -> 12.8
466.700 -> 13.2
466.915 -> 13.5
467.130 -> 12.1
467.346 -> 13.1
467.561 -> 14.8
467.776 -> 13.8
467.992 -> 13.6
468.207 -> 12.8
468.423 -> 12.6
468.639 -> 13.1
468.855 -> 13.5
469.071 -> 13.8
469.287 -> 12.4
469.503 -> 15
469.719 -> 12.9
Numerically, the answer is 0.37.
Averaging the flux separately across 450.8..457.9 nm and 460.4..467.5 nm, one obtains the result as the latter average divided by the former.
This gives 1.03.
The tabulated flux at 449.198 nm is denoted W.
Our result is 13.2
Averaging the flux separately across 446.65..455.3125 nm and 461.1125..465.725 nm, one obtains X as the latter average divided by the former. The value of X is 1.05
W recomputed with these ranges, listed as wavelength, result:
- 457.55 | 14.2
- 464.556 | 13.6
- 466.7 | 13.2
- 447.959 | 11.4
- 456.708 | 14.2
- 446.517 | 12.4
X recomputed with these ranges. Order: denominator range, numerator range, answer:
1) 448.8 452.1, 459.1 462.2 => 1.03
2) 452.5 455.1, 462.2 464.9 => 1.10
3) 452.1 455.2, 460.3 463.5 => 1.13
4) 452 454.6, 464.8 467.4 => 1.05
